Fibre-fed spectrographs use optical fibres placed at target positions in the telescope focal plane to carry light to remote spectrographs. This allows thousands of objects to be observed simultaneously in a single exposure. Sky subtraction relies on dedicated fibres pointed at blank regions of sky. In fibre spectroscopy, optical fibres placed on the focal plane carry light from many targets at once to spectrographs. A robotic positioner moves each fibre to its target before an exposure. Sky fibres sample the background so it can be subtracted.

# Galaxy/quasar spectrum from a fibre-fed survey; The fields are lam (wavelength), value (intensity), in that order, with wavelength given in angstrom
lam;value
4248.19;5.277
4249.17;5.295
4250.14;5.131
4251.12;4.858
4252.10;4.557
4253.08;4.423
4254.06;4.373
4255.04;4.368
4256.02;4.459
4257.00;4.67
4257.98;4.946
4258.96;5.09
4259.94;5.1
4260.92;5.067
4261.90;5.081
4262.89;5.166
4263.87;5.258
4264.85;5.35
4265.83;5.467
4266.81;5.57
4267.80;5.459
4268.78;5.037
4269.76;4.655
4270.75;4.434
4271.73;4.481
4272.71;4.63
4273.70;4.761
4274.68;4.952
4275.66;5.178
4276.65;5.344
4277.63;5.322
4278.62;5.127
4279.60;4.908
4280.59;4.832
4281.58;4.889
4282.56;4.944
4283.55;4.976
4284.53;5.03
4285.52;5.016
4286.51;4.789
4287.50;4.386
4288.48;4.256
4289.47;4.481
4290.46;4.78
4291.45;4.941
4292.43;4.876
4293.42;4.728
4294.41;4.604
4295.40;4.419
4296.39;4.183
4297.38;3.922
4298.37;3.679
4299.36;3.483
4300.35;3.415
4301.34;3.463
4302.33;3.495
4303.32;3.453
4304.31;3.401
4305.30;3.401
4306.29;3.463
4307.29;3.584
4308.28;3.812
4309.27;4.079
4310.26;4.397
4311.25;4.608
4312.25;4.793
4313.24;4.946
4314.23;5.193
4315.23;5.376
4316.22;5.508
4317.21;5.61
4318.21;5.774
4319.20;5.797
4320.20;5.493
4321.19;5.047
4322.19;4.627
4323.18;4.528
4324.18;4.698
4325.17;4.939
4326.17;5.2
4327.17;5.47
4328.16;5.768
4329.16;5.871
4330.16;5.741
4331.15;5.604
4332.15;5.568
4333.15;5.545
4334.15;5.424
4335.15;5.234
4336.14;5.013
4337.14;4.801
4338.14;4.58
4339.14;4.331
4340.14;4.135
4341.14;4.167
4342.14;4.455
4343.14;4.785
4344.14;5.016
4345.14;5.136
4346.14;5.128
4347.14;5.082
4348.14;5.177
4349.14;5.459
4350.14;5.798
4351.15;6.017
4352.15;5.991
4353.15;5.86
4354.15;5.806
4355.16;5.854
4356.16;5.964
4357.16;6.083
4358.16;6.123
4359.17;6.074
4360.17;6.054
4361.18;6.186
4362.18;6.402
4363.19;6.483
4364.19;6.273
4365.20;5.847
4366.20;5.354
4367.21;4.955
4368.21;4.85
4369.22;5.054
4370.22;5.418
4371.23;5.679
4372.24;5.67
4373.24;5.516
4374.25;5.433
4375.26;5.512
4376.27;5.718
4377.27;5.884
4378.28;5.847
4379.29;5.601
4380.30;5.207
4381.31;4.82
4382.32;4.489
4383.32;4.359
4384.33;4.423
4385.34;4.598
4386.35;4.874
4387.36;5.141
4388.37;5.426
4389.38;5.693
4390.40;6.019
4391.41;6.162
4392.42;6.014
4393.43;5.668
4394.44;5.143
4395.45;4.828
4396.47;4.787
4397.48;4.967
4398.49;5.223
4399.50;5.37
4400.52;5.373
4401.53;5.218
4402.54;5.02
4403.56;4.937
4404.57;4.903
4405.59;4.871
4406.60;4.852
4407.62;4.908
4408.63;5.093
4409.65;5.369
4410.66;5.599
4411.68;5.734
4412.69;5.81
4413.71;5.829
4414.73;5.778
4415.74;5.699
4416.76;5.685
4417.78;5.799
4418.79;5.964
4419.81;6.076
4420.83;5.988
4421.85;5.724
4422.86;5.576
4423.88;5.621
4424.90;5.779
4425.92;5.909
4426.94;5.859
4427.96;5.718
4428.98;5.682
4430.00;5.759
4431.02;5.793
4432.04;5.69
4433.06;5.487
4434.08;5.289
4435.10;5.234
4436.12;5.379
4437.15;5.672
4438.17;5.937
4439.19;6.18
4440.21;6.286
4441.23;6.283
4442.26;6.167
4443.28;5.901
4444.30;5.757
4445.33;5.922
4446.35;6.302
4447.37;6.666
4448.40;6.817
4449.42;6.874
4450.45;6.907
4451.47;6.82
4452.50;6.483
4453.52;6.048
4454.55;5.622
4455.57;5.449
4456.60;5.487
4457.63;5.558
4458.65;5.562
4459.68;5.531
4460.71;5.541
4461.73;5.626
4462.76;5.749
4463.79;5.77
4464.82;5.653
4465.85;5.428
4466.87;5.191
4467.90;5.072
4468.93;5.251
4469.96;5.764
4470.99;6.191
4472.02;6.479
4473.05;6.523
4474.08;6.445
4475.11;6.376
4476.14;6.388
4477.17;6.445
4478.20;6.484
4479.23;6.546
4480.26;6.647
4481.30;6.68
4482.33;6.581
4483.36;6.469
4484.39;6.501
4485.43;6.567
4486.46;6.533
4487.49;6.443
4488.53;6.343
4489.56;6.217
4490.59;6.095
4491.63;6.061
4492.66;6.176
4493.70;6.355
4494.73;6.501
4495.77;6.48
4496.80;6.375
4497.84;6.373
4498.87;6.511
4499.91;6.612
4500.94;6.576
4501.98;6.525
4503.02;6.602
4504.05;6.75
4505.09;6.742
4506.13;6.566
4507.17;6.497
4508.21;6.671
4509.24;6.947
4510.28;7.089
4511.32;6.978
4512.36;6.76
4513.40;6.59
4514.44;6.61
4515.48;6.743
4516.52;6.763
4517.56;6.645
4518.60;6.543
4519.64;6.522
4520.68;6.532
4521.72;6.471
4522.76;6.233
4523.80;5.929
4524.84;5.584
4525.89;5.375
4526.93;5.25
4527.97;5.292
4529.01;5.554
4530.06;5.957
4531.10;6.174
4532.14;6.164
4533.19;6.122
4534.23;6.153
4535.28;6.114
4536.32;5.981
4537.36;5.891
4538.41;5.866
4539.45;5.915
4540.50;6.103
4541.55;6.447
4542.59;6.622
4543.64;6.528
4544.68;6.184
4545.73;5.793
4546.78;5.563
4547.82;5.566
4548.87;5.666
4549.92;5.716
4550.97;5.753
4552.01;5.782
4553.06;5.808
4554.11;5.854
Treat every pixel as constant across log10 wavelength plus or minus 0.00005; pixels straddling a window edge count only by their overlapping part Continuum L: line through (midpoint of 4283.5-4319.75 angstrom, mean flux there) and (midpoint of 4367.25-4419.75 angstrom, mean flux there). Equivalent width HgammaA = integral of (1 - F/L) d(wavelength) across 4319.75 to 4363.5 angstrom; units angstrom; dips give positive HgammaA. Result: -5.0 angstrom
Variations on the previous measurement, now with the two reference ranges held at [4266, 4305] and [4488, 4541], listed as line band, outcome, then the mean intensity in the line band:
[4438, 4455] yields -1.5 angstrom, 6.3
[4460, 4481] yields 0.0 angstrom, 5.98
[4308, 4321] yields -0.7 angstrom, 5.05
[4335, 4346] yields 0.7 angstrom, 4.69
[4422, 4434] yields -0.1 angstrom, 5.7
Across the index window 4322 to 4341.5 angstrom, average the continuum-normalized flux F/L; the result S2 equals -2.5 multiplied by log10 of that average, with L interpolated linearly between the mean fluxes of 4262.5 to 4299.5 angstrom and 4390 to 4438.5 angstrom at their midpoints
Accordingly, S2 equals 0.000 mag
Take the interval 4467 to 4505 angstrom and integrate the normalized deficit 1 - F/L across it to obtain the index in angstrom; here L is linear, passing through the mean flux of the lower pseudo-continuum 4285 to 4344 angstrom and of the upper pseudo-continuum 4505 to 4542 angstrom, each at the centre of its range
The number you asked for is -2.4 angstrom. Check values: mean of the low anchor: 4.67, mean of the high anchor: 6.26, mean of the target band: 6.35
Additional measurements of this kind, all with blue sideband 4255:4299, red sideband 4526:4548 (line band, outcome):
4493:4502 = -1.06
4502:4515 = -1.98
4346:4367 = -2.75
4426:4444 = -0.87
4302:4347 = 1.91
